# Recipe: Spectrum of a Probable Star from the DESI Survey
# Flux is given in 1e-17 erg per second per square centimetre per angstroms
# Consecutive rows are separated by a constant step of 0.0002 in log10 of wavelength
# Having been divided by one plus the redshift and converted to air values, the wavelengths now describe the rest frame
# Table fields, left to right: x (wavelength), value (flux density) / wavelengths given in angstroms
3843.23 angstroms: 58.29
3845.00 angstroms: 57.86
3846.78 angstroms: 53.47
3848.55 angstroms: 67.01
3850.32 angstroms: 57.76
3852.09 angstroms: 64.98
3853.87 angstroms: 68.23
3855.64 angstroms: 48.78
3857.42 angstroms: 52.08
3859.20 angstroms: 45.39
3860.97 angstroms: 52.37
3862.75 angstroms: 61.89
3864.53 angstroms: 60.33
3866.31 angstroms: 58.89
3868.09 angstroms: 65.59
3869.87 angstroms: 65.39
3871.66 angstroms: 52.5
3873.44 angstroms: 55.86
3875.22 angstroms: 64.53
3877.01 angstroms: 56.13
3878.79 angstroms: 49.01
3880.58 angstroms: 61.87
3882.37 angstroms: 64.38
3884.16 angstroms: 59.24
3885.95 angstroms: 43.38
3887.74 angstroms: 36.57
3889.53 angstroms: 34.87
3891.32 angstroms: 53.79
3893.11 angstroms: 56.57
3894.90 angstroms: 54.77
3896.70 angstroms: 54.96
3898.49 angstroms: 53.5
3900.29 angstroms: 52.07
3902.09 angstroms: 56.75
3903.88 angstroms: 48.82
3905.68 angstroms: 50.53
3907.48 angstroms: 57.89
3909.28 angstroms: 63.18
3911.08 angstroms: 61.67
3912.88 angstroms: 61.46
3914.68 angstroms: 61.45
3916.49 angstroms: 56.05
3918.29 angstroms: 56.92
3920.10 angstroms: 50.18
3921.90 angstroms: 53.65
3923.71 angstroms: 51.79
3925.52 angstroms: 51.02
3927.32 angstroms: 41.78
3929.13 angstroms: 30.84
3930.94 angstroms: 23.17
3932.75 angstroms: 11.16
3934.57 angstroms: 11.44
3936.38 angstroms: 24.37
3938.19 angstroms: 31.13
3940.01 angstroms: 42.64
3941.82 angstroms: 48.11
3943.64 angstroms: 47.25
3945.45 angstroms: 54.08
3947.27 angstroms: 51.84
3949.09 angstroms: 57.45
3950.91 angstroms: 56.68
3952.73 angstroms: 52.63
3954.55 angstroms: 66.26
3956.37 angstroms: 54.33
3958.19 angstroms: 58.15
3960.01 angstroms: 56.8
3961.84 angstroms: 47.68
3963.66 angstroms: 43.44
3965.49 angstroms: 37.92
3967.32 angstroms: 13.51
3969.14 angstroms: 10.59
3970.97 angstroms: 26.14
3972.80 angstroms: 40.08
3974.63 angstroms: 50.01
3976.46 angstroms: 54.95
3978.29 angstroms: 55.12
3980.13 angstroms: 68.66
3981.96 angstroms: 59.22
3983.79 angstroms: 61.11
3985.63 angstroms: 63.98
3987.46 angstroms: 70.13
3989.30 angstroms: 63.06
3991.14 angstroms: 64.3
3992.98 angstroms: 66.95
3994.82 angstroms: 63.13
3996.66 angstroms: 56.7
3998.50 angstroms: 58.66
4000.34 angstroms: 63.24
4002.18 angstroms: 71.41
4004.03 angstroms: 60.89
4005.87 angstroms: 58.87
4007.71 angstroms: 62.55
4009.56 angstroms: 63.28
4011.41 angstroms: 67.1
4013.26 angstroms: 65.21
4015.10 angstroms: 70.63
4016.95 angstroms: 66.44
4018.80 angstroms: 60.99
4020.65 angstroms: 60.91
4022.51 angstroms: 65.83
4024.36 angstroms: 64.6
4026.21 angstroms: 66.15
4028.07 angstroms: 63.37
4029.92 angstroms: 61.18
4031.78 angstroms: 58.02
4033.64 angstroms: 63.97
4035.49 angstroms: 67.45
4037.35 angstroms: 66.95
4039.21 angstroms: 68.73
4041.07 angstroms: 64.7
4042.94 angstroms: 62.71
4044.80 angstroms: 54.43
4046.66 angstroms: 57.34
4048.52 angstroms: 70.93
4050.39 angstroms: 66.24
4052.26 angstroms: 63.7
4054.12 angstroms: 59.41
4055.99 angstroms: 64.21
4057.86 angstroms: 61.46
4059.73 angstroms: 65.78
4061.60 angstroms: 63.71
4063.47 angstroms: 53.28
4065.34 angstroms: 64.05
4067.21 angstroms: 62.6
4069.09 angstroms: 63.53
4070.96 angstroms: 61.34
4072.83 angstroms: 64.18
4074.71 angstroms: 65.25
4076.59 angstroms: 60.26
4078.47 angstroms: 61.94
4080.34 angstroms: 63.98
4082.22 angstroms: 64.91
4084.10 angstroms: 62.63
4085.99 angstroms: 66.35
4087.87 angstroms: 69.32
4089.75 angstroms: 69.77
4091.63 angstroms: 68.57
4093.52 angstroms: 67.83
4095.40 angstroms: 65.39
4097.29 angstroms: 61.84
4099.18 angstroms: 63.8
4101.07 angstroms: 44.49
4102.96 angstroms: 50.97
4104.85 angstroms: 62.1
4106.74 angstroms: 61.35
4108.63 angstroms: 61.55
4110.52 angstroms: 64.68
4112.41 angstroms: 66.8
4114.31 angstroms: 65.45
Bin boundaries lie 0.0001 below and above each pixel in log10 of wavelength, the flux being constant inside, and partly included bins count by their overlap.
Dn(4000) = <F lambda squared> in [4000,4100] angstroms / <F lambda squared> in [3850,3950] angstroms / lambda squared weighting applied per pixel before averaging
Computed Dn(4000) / 1.35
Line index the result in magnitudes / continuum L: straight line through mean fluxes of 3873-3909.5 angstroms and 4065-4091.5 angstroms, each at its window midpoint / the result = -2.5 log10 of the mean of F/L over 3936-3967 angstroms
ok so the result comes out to 0.17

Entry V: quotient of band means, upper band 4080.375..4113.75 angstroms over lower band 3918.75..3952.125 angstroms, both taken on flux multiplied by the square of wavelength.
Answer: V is 1.65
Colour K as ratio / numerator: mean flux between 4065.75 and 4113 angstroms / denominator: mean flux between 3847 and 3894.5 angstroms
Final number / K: 1.1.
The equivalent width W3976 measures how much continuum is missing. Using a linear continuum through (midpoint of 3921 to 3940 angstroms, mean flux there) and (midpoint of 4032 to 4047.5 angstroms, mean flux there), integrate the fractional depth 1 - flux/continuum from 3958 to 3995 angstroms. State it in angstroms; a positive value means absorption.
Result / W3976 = -3.6 angstroms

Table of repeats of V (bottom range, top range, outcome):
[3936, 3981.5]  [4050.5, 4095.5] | 1.46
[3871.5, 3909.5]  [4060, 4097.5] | 1.32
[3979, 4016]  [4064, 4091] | 1.05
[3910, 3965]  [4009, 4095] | 1.44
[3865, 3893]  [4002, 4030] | 1.25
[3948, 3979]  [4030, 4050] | 1.44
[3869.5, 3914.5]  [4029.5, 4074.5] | 1.25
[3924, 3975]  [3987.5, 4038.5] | 1.62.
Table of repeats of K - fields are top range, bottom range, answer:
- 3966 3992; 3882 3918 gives 0.92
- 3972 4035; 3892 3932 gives 1.19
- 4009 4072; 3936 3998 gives 1.25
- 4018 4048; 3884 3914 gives 1.19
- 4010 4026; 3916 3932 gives 1.43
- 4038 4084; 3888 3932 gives 1.23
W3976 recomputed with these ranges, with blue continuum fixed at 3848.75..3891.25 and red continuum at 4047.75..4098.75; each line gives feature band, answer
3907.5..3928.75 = 1.1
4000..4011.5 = -0.4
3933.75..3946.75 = 4.7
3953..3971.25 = 5.2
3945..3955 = 0.5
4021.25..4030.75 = -0.3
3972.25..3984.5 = 0.9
